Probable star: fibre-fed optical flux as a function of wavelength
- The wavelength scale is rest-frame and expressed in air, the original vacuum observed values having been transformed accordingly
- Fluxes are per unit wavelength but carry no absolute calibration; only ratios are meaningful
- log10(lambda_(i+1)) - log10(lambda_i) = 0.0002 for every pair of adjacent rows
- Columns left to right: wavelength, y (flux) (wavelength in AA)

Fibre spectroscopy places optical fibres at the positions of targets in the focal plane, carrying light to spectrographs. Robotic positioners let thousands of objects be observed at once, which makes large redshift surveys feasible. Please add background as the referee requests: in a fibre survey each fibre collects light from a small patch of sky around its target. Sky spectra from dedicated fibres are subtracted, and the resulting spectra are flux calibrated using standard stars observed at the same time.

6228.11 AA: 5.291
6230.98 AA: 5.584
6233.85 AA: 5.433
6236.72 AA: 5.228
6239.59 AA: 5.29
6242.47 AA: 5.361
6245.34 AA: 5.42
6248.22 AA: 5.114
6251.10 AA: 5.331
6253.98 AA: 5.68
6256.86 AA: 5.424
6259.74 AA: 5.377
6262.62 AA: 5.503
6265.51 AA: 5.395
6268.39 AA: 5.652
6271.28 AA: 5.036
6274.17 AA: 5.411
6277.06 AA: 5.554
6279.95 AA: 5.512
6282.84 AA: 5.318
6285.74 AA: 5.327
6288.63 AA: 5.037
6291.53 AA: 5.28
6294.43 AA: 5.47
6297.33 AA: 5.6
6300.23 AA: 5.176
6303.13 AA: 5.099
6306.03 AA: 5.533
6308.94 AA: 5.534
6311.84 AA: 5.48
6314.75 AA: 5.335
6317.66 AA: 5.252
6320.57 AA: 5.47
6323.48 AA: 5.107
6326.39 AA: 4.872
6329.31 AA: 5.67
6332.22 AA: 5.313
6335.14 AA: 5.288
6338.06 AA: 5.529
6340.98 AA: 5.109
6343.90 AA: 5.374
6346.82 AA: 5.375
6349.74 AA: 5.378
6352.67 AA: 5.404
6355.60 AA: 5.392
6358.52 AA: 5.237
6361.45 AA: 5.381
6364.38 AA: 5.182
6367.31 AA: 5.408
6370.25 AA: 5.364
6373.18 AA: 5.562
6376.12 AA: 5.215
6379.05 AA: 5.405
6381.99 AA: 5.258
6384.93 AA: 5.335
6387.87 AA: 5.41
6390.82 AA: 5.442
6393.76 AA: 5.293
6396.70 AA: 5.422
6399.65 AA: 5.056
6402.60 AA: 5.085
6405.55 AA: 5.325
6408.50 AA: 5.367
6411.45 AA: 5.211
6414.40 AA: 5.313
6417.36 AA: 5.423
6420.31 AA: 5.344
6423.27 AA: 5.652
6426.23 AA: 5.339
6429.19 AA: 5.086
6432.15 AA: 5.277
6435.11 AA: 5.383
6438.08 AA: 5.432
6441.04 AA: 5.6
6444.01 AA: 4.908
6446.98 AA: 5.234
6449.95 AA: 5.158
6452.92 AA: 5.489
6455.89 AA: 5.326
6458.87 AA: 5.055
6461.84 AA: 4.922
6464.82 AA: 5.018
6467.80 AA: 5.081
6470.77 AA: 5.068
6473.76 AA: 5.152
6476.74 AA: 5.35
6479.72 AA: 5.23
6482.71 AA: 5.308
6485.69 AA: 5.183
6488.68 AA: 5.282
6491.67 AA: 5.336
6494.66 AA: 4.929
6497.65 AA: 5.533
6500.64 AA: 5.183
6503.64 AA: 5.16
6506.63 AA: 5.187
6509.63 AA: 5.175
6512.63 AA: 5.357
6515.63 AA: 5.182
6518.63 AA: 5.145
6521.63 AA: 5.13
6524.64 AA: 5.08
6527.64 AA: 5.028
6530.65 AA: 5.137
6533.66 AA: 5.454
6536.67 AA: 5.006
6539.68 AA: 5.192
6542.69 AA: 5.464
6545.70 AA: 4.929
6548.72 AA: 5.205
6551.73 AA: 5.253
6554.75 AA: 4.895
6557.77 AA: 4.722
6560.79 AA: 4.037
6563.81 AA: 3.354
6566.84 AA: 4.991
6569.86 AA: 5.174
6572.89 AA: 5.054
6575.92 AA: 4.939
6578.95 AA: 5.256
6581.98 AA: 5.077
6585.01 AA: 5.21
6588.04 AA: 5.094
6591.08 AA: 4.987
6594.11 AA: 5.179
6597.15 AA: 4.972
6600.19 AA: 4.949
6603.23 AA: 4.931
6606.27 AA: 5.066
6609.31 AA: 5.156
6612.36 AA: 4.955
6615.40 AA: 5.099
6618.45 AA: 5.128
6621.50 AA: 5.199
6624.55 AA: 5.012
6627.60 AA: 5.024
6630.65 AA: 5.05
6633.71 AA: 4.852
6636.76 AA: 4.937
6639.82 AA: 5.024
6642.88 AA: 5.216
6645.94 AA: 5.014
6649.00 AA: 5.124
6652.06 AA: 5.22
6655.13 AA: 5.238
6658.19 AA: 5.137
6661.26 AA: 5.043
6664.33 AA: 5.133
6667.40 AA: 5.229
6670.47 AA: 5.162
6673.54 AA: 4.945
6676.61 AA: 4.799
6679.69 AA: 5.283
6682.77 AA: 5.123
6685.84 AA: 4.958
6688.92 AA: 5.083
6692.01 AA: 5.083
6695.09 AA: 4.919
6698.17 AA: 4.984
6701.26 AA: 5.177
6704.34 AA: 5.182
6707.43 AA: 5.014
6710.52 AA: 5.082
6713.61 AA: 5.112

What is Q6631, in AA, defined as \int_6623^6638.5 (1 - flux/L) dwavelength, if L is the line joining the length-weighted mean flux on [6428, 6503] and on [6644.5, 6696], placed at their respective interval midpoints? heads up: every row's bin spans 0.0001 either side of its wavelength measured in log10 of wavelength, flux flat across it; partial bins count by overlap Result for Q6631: 0.4 AA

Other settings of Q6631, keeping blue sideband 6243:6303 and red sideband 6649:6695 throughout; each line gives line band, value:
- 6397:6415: 0.16 AA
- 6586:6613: 0.57 AA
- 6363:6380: -0.16 AA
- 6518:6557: 0.39 AA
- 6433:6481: 0.30 AA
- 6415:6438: -0.40 AA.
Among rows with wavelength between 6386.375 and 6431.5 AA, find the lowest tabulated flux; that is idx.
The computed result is 5.056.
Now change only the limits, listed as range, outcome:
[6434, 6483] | 4.908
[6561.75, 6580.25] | 3.354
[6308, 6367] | 4.872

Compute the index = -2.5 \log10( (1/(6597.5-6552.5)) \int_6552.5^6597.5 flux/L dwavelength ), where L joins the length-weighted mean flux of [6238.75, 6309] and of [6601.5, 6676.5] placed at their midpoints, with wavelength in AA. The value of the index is 0.06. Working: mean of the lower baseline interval 5.37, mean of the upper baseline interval 5.07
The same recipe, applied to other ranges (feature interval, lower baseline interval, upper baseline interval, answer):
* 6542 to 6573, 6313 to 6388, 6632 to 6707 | 0.080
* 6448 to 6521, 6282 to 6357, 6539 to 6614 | -0.022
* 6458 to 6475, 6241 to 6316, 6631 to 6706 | 0.040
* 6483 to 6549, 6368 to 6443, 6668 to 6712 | 0.008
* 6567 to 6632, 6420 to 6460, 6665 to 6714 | 0.018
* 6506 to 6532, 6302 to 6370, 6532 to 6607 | -0.022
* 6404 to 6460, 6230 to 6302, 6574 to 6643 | -0.019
